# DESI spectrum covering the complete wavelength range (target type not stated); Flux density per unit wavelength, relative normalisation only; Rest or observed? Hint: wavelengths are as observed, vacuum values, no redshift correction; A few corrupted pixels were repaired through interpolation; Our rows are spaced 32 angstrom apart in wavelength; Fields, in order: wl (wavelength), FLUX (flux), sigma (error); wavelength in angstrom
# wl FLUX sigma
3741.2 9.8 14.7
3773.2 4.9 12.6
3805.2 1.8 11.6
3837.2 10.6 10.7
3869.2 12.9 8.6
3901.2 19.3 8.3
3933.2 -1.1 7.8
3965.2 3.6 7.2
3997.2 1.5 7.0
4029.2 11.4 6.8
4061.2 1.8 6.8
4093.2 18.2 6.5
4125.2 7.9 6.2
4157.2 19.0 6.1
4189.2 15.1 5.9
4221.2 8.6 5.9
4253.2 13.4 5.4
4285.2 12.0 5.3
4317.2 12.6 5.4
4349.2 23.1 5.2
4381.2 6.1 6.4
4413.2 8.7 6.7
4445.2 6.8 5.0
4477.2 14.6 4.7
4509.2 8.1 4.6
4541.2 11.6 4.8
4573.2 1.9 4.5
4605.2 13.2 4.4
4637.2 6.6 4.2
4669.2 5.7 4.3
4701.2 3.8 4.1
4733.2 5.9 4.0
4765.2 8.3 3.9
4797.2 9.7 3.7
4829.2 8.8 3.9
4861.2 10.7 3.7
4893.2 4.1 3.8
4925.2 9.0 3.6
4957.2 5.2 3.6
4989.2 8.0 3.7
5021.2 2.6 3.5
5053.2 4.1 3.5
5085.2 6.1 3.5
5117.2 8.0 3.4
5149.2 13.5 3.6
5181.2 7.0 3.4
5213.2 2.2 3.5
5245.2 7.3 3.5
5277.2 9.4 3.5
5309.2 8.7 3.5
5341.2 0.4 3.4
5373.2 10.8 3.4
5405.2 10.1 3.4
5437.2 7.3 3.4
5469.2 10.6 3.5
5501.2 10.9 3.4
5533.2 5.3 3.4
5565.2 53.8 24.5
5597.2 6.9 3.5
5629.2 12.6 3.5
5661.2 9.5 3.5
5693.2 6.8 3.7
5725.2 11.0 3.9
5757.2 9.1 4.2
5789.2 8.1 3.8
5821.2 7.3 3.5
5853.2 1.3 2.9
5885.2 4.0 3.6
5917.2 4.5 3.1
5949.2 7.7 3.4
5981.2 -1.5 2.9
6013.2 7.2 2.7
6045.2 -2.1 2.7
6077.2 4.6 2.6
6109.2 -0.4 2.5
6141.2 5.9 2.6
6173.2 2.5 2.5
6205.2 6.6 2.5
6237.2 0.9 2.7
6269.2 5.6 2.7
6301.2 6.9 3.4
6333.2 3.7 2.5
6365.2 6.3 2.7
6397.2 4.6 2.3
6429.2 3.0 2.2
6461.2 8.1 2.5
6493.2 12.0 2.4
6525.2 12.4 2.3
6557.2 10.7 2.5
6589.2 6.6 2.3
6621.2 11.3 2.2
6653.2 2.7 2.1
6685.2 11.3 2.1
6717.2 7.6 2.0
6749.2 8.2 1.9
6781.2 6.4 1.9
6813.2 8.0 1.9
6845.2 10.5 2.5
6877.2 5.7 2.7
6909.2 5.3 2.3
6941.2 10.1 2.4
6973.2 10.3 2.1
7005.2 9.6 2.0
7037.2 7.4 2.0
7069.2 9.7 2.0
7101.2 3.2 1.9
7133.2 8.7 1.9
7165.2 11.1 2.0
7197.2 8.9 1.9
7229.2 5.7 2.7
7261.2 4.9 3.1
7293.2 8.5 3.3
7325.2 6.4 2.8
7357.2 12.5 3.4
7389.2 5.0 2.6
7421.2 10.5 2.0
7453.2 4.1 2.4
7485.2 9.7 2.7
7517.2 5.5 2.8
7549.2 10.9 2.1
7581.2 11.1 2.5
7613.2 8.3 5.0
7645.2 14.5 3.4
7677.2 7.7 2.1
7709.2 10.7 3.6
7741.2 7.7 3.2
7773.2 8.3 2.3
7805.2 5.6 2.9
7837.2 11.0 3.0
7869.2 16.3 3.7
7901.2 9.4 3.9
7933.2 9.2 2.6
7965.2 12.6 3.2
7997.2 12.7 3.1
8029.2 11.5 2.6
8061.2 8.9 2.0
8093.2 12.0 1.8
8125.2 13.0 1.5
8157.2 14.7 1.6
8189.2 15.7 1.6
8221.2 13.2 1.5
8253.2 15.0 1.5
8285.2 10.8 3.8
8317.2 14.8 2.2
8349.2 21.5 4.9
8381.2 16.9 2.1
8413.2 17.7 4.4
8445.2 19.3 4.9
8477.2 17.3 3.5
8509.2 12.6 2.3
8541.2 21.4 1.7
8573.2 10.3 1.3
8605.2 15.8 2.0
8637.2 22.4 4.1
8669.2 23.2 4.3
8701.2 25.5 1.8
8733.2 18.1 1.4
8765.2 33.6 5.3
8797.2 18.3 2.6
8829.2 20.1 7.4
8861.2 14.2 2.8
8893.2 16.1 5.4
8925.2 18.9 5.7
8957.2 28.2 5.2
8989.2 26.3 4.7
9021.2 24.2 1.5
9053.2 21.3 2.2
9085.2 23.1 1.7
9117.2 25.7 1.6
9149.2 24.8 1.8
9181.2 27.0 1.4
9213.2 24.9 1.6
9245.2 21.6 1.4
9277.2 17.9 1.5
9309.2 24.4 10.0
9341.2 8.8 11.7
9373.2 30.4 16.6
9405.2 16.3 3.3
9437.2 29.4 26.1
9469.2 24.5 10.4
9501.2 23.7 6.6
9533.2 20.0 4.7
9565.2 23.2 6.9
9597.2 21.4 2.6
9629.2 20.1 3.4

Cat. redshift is 1.161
